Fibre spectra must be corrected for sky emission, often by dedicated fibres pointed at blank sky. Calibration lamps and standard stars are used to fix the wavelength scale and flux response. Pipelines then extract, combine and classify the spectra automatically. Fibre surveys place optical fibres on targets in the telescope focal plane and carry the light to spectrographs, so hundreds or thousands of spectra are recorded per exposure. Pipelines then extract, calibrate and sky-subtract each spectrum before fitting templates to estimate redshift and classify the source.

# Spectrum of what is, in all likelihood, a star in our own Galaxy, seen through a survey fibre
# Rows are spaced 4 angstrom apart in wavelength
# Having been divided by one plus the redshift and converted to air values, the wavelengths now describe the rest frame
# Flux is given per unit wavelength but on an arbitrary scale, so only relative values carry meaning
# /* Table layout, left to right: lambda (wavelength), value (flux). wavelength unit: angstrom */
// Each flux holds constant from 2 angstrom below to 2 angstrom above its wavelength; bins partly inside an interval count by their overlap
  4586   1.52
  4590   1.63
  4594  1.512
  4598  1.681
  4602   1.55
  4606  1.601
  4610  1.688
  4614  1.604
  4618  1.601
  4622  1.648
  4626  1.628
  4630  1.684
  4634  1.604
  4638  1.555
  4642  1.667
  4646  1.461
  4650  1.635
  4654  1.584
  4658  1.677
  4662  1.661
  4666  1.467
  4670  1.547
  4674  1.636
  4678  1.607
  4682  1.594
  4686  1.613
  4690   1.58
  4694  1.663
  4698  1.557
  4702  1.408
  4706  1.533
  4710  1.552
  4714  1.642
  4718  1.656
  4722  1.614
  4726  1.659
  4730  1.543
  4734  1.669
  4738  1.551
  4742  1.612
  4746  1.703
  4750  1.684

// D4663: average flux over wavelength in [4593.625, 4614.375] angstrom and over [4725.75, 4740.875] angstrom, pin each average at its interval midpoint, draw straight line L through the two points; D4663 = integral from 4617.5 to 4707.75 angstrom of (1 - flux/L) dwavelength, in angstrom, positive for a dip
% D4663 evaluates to 0.9 angstrom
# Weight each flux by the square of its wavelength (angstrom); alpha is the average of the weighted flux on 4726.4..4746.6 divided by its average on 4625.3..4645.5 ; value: 1.04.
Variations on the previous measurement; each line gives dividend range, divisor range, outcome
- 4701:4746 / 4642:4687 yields 1.03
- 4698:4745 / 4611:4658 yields 1.02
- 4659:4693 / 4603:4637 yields 1.00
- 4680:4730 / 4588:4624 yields 1.03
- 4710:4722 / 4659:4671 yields 1.06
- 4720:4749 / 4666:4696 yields 1.04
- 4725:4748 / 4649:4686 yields 1.04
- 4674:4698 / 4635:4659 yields 1.03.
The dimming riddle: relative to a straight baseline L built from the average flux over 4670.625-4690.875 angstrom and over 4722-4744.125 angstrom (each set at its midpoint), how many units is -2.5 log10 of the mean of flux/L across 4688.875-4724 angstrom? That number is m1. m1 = 0.02 mag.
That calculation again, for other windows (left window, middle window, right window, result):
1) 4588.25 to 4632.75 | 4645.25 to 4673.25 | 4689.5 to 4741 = 0.01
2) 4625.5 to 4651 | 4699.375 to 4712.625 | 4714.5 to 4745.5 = 0.08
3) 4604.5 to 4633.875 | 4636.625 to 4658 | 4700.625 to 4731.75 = 0.02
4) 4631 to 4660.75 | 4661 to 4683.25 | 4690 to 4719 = 0.00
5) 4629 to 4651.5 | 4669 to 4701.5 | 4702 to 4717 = -0.01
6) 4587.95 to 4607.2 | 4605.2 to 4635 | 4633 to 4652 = -0.03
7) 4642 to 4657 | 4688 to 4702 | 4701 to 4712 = -0.04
